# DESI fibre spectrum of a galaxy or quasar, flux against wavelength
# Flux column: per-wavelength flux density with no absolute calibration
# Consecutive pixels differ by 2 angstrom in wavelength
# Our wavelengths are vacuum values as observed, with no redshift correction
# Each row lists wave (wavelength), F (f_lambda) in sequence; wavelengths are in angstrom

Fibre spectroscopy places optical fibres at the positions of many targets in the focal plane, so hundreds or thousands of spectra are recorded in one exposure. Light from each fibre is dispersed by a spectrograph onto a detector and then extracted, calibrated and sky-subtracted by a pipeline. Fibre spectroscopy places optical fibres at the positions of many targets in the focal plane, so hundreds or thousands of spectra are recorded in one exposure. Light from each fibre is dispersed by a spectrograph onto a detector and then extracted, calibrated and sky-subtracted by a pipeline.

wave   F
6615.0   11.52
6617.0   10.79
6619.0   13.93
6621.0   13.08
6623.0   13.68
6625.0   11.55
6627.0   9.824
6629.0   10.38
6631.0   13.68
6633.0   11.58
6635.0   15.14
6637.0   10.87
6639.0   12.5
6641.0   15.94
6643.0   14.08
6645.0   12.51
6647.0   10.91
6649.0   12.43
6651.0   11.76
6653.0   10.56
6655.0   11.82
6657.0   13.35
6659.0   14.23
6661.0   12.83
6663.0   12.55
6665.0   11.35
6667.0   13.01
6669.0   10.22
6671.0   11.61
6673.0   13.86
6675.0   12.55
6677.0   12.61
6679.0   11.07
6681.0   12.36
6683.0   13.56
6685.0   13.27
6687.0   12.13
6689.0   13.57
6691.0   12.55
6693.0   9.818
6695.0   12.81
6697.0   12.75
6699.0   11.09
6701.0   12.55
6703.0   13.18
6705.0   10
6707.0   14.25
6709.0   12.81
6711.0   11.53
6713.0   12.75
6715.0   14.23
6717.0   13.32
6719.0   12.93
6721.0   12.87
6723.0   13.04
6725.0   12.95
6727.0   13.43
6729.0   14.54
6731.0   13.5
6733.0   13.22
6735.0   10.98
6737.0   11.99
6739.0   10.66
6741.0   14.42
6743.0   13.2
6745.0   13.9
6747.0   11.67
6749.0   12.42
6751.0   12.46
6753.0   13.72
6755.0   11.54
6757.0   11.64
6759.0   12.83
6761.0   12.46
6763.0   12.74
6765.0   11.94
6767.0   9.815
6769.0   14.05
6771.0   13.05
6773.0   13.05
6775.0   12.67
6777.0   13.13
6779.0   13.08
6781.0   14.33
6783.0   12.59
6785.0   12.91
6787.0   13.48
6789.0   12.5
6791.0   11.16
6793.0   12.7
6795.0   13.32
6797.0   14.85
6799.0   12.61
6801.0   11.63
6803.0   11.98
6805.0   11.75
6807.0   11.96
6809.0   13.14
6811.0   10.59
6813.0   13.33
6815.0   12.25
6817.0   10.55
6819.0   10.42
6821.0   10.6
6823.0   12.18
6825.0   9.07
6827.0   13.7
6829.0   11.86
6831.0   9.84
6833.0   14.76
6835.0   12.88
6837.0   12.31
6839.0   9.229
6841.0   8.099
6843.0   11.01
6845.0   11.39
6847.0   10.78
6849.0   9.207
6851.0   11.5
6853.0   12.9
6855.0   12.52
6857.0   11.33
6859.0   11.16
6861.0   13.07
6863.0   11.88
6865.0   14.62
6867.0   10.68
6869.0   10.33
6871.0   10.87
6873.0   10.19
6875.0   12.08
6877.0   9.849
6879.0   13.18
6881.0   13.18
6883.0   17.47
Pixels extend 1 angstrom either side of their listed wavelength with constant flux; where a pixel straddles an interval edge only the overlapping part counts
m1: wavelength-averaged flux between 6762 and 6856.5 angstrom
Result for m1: 12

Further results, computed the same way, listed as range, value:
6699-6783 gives 12.7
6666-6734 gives 12.6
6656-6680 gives 12.4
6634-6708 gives 12.5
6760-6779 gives 12.6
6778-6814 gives 12.7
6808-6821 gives 11.6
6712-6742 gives 13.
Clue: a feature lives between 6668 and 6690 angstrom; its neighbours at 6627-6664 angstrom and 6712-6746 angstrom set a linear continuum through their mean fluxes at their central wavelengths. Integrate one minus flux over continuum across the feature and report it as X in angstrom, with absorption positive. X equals 0.5 angstrom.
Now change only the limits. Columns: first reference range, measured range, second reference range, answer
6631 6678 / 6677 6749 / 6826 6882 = -2.2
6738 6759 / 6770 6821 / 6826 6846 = -2.0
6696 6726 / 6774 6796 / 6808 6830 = -1.7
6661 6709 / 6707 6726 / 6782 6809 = -0.9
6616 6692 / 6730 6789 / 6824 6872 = -3.7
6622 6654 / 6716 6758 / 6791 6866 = -2.5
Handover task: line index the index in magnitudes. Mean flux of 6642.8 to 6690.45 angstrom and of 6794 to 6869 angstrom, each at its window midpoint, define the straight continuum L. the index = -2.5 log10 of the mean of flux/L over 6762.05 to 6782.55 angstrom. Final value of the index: -0.07 mag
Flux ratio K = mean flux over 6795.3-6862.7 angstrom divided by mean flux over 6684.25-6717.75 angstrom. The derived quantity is 0.9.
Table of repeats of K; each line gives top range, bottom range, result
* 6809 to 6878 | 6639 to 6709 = 0.92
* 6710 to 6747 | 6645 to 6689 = 1.05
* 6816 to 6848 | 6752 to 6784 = 0.88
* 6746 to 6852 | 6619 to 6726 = 0.96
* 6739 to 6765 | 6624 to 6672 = 1.03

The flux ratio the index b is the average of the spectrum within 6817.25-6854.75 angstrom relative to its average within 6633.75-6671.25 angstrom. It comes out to 0.9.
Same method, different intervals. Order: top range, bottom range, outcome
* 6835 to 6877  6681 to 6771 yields 0.89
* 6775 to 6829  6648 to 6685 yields 1.00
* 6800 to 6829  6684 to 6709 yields 0.94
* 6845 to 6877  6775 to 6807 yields 0.90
